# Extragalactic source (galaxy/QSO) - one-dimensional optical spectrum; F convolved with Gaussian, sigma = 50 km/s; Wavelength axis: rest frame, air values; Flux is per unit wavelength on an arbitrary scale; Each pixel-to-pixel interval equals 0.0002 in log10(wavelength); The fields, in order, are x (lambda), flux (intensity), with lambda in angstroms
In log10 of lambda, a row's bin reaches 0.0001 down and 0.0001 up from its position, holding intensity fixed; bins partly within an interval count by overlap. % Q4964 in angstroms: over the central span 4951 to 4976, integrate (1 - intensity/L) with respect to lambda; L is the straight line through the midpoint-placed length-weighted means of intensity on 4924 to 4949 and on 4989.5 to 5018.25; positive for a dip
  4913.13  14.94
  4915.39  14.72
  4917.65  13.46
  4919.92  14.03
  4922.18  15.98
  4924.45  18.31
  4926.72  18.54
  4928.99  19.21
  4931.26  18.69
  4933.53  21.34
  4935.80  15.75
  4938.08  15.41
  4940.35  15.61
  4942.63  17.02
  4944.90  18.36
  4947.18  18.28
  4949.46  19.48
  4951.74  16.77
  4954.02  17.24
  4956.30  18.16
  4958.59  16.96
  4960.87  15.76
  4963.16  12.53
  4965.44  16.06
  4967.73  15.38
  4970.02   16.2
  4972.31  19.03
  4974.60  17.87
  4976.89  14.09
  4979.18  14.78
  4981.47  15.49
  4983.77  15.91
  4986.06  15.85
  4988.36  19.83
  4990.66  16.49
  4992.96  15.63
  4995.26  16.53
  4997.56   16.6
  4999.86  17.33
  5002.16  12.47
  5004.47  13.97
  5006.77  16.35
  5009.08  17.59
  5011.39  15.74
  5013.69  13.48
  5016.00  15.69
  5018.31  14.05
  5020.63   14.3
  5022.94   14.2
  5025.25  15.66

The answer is 0.7 angstroms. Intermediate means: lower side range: 17.9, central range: 16.5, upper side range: 15.6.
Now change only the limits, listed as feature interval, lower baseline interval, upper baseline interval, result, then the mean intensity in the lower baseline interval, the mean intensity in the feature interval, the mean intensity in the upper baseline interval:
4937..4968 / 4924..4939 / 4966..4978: 1.1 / 18.2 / 16.7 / 16.5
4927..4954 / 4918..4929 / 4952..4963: -1.8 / 16.7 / 17.8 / 16.6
